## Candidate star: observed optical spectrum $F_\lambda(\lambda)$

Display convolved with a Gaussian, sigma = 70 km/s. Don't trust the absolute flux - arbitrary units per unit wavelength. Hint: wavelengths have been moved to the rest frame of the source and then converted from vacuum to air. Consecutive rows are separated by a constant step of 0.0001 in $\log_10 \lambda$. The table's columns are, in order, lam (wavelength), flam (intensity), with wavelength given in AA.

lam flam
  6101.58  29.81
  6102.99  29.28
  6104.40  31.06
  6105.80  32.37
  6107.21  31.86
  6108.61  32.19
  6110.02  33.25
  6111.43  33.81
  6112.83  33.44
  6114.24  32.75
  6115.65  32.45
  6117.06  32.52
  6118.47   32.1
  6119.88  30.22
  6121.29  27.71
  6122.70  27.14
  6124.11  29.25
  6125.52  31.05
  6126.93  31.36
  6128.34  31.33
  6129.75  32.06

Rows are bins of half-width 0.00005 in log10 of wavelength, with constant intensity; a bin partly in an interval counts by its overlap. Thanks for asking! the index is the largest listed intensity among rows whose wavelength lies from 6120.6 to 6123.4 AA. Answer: 27.71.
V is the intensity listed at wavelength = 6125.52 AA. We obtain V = 31.05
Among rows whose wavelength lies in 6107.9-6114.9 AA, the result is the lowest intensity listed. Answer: 32.19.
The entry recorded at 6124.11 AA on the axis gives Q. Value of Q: 29.25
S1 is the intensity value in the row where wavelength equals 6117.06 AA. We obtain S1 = 32.52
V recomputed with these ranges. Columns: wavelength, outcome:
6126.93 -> 31.36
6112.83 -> 33.44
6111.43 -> 33.81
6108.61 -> 32.19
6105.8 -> 32.37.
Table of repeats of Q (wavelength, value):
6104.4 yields 31.06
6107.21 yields 31.86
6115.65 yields 32.45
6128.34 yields 31.33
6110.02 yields 33.25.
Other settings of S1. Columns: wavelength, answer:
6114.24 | 32.75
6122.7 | 27.14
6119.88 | 30.22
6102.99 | 29.28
